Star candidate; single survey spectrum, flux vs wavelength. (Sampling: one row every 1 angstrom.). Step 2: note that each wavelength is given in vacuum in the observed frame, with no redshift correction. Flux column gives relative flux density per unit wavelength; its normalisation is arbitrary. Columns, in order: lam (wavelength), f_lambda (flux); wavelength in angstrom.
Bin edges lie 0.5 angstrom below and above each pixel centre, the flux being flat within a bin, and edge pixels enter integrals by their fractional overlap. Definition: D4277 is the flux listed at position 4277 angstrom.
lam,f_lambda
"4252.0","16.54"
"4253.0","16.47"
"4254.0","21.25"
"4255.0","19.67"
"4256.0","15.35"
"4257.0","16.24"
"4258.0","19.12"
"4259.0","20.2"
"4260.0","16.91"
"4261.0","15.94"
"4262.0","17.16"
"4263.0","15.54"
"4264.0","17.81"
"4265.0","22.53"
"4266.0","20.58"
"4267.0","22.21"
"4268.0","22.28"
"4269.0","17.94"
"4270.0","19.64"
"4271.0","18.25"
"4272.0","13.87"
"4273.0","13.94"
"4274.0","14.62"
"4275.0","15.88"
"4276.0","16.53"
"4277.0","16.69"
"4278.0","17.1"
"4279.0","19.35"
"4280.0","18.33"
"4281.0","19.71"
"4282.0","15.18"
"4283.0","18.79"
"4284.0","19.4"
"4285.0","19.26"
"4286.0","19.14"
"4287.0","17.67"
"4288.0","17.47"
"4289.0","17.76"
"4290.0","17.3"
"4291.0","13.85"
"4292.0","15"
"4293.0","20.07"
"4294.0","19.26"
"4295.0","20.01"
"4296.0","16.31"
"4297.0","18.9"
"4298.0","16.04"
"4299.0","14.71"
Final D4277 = 16.69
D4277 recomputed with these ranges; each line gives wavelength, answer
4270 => 19.64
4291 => 13.85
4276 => 16.53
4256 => 15.35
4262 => 17.16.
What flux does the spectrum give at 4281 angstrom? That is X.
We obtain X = 19.71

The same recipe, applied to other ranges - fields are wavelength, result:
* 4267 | 22.21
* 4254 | 21.25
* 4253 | 16.47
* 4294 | 19.26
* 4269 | 17.94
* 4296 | 16.31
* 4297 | 18.9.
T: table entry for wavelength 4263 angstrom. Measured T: 15.54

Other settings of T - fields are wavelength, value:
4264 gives 17.81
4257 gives 16.24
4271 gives 18.25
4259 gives 20.2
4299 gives 14.71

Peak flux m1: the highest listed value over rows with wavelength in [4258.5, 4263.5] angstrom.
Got 20.2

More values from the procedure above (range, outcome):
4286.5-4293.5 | 20.07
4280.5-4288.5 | 19.71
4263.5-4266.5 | 22.53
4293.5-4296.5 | 20.01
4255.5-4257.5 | 16.24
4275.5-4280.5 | 19.35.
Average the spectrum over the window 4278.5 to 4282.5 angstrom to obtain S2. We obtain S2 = 18.1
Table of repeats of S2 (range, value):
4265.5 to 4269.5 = 20.8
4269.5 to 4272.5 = 17.3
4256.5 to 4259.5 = 18.5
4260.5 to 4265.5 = 17.8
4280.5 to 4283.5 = 17.9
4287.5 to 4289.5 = 17.6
